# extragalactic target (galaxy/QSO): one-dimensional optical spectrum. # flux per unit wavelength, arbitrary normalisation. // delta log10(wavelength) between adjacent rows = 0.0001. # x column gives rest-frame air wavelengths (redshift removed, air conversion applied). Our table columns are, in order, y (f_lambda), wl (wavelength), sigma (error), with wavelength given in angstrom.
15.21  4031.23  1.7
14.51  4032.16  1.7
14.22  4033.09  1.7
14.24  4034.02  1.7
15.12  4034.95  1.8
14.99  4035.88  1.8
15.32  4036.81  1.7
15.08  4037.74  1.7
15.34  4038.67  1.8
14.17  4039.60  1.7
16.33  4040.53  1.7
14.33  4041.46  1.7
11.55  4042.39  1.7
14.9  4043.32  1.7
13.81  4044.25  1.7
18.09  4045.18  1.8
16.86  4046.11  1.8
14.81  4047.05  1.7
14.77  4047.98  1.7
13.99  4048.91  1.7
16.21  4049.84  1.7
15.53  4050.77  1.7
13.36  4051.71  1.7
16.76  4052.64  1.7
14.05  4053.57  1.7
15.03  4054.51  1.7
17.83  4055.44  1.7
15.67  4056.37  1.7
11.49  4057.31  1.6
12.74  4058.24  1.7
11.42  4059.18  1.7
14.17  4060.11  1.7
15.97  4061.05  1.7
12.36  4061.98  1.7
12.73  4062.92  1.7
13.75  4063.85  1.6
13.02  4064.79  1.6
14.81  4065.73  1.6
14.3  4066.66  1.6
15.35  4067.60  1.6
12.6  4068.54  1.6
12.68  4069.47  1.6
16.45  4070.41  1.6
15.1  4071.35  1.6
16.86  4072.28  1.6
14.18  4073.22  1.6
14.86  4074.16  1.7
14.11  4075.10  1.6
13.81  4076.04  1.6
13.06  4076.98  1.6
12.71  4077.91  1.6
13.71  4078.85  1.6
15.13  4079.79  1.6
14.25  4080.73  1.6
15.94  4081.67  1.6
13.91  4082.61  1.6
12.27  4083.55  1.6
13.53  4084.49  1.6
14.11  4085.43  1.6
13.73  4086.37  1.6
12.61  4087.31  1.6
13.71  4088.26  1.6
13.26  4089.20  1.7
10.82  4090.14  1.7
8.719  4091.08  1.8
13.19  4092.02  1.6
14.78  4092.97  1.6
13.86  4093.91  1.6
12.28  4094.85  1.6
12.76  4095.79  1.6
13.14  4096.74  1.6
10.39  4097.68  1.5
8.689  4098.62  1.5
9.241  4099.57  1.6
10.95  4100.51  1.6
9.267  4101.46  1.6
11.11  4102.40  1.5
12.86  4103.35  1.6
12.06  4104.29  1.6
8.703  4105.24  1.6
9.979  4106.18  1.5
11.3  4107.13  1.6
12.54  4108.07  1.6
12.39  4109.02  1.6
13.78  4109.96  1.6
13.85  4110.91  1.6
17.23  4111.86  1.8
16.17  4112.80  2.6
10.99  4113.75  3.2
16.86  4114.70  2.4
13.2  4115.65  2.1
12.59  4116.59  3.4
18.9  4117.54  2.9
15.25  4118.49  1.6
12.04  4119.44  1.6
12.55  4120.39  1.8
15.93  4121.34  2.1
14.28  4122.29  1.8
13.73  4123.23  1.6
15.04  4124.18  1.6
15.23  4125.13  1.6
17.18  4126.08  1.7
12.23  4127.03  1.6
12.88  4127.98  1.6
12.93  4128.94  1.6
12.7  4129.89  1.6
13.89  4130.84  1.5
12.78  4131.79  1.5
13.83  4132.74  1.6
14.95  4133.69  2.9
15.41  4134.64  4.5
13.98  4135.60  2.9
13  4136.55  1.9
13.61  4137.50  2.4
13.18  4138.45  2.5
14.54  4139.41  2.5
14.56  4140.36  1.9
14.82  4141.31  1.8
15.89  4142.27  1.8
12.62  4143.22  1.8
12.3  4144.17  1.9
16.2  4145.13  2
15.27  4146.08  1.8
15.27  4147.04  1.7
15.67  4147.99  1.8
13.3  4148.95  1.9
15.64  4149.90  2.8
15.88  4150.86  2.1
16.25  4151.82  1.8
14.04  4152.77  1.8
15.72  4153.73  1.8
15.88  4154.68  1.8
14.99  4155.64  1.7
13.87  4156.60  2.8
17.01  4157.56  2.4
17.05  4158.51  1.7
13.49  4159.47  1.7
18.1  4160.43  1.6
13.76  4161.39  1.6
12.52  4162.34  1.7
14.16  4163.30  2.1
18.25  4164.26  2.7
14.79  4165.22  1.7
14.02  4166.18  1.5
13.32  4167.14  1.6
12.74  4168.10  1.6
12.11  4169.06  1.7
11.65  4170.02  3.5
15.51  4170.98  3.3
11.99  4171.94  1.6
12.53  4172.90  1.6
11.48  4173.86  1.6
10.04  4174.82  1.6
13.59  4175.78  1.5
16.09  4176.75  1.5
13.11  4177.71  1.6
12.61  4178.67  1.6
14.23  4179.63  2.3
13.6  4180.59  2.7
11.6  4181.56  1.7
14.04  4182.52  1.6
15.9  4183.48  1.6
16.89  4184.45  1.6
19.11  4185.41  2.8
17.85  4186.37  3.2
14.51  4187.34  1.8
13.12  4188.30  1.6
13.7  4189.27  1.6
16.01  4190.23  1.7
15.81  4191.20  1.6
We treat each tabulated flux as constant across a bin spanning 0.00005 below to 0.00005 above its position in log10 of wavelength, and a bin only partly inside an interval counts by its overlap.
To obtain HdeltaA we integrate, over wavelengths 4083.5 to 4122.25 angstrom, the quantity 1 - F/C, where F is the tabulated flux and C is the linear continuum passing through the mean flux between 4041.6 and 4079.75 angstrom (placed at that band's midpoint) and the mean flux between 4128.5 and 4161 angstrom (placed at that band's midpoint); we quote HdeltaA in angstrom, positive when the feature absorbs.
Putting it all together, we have 4.8 angstrom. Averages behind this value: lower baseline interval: 14.4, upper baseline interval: 14.7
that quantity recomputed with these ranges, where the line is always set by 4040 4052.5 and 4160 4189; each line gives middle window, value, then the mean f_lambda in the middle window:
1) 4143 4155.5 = -0.6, 15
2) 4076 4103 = 3.9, 12.6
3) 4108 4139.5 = 0.7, 14.1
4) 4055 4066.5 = 0.8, 13.8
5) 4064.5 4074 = 0.2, 14.6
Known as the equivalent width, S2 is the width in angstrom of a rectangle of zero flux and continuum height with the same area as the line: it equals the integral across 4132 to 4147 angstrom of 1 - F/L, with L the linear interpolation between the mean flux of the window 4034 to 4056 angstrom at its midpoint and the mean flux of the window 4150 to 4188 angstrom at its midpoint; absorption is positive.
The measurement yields 0.4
